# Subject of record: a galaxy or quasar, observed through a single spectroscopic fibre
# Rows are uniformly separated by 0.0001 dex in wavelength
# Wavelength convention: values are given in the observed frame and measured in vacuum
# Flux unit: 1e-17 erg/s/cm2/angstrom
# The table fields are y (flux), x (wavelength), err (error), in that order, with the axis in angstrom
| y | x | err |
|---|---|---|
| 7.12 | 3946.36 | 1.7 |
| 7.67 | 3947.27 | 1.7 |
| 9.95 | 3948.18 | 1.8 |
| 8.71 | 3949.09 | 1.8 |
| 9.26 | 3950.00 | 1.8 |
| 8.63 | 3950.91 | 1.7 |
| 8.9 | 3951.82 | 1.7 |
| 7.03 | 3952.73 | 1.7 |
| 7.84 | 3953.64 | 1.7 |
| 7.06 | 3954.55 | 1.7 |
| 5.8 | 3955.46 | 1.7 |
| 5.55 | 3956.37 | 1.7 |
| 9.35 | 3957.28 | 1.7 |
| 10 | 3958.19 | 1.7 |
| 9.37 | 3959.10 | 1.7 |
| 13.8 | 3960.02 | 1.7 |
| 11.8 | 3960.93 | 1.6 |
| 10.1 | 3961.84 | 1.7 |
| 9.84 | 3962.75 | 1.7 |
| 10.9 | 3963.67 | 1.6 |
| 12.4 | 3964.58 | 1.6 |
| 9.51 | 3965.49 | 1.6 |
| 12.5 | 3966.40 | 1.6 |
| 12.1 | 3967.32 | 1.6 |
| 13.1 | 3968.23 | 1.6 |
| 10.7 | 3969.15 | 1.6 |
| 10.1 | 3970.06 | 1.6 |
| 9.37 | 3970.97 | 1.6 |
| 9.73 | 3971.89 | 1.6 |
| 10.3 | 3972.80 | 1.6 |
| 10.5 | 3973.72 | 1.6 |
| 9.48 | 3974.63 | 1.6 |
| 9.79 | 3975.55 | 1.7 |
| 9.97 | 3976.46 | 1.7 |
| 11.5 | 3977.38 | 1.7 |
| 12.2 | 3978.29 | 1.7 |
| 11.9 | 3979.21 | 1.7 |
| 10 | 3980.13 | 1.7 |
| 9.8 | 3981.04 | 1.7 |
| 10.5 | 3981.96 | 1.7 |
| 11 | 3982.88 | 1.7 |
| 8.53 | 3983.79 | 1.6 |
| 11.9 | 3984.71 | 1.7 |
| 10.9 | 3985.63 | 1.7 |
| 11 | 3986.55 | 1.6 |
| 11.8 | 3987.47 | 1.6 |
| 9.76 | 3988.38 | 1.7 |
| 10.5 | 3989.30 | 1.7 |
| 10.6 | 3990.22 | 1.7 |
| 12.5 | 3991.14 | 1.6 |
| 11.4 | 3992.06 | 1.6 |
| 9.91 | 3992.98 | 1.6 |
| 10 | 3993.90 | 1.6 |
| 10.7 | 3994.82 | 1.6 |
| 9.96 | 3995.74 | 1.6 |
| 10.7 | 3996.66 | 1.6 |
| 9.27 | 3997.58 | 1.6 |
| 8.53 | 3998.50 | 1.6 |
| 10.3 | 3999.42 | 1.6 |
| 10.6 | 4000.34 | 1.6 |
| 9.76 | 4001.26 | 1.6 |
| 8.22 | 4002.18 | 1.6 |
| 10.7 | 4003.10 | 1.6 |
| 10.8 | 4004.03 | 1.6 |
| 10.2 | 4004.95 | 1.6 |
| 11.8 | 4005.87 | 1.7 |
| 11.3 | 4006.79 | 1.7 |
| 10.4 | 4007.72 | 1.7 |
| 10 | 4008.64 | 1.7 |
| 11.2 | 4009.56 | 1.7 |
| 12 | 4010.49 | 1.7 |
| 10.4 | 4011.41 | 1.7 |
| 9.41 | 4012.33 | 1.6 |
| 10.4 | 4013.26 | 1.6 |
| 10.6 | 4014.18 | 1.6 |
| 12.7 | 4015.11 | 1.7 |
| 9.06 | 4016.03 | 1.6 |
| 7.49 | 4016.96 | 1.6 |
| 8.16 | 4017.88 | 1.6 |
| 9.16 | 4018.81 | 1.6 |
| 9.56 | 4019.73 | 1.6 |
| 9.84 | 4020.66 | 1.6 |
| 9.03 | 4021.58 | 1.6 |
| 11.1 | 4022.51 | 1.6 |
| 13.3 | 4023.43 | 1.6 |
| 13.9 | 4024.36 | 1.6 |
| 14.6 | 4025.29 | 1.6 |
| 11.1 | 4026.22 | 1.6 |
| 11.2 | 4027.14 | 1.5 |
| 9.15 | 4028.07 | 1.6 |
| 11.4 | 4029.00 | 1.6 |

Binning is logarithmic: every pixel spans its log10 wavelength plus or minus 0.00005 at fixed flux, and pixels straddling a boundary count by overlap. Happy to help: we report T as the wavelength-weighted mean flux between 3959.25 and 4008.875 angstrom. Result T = 10.6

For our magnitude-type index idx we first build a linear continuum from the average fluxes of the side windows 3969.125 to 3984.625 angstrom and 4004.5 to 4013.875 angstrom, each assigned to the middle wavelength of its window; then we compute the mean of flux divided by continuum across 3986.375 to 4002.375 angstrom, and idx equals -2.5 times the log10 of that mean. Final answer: 0.02 mag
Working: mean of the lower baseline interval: 10.3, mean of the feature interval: 10.3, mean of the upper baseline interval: 10.7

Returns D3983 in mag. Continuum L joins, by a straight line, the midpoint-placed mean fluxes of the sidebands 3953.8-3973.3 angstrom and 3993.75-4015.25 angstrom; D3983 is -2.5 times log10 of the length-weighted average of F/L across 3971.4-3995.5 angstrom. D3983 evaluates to -0.04 mag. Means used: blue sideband 10.1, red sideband 10.4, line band 10.6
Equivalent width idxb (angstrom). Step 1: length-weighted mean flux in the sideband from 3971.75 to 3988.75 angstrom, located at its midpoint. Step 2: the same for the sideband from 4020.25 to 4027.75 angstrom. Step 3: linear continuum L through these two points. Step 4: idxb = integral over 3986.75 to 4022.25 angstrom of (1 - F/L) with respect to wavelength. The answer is 3.05 angstrom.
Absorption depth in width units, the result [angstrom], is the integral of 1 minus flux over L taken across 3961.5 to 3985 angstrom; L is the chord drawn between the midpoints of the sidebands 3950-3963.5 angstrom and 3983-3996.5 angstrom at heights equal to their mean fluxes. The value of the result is -2.1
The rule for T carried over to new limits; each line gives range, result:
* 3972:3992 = 10.7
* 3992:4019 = 10.2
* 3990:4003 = 10.2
